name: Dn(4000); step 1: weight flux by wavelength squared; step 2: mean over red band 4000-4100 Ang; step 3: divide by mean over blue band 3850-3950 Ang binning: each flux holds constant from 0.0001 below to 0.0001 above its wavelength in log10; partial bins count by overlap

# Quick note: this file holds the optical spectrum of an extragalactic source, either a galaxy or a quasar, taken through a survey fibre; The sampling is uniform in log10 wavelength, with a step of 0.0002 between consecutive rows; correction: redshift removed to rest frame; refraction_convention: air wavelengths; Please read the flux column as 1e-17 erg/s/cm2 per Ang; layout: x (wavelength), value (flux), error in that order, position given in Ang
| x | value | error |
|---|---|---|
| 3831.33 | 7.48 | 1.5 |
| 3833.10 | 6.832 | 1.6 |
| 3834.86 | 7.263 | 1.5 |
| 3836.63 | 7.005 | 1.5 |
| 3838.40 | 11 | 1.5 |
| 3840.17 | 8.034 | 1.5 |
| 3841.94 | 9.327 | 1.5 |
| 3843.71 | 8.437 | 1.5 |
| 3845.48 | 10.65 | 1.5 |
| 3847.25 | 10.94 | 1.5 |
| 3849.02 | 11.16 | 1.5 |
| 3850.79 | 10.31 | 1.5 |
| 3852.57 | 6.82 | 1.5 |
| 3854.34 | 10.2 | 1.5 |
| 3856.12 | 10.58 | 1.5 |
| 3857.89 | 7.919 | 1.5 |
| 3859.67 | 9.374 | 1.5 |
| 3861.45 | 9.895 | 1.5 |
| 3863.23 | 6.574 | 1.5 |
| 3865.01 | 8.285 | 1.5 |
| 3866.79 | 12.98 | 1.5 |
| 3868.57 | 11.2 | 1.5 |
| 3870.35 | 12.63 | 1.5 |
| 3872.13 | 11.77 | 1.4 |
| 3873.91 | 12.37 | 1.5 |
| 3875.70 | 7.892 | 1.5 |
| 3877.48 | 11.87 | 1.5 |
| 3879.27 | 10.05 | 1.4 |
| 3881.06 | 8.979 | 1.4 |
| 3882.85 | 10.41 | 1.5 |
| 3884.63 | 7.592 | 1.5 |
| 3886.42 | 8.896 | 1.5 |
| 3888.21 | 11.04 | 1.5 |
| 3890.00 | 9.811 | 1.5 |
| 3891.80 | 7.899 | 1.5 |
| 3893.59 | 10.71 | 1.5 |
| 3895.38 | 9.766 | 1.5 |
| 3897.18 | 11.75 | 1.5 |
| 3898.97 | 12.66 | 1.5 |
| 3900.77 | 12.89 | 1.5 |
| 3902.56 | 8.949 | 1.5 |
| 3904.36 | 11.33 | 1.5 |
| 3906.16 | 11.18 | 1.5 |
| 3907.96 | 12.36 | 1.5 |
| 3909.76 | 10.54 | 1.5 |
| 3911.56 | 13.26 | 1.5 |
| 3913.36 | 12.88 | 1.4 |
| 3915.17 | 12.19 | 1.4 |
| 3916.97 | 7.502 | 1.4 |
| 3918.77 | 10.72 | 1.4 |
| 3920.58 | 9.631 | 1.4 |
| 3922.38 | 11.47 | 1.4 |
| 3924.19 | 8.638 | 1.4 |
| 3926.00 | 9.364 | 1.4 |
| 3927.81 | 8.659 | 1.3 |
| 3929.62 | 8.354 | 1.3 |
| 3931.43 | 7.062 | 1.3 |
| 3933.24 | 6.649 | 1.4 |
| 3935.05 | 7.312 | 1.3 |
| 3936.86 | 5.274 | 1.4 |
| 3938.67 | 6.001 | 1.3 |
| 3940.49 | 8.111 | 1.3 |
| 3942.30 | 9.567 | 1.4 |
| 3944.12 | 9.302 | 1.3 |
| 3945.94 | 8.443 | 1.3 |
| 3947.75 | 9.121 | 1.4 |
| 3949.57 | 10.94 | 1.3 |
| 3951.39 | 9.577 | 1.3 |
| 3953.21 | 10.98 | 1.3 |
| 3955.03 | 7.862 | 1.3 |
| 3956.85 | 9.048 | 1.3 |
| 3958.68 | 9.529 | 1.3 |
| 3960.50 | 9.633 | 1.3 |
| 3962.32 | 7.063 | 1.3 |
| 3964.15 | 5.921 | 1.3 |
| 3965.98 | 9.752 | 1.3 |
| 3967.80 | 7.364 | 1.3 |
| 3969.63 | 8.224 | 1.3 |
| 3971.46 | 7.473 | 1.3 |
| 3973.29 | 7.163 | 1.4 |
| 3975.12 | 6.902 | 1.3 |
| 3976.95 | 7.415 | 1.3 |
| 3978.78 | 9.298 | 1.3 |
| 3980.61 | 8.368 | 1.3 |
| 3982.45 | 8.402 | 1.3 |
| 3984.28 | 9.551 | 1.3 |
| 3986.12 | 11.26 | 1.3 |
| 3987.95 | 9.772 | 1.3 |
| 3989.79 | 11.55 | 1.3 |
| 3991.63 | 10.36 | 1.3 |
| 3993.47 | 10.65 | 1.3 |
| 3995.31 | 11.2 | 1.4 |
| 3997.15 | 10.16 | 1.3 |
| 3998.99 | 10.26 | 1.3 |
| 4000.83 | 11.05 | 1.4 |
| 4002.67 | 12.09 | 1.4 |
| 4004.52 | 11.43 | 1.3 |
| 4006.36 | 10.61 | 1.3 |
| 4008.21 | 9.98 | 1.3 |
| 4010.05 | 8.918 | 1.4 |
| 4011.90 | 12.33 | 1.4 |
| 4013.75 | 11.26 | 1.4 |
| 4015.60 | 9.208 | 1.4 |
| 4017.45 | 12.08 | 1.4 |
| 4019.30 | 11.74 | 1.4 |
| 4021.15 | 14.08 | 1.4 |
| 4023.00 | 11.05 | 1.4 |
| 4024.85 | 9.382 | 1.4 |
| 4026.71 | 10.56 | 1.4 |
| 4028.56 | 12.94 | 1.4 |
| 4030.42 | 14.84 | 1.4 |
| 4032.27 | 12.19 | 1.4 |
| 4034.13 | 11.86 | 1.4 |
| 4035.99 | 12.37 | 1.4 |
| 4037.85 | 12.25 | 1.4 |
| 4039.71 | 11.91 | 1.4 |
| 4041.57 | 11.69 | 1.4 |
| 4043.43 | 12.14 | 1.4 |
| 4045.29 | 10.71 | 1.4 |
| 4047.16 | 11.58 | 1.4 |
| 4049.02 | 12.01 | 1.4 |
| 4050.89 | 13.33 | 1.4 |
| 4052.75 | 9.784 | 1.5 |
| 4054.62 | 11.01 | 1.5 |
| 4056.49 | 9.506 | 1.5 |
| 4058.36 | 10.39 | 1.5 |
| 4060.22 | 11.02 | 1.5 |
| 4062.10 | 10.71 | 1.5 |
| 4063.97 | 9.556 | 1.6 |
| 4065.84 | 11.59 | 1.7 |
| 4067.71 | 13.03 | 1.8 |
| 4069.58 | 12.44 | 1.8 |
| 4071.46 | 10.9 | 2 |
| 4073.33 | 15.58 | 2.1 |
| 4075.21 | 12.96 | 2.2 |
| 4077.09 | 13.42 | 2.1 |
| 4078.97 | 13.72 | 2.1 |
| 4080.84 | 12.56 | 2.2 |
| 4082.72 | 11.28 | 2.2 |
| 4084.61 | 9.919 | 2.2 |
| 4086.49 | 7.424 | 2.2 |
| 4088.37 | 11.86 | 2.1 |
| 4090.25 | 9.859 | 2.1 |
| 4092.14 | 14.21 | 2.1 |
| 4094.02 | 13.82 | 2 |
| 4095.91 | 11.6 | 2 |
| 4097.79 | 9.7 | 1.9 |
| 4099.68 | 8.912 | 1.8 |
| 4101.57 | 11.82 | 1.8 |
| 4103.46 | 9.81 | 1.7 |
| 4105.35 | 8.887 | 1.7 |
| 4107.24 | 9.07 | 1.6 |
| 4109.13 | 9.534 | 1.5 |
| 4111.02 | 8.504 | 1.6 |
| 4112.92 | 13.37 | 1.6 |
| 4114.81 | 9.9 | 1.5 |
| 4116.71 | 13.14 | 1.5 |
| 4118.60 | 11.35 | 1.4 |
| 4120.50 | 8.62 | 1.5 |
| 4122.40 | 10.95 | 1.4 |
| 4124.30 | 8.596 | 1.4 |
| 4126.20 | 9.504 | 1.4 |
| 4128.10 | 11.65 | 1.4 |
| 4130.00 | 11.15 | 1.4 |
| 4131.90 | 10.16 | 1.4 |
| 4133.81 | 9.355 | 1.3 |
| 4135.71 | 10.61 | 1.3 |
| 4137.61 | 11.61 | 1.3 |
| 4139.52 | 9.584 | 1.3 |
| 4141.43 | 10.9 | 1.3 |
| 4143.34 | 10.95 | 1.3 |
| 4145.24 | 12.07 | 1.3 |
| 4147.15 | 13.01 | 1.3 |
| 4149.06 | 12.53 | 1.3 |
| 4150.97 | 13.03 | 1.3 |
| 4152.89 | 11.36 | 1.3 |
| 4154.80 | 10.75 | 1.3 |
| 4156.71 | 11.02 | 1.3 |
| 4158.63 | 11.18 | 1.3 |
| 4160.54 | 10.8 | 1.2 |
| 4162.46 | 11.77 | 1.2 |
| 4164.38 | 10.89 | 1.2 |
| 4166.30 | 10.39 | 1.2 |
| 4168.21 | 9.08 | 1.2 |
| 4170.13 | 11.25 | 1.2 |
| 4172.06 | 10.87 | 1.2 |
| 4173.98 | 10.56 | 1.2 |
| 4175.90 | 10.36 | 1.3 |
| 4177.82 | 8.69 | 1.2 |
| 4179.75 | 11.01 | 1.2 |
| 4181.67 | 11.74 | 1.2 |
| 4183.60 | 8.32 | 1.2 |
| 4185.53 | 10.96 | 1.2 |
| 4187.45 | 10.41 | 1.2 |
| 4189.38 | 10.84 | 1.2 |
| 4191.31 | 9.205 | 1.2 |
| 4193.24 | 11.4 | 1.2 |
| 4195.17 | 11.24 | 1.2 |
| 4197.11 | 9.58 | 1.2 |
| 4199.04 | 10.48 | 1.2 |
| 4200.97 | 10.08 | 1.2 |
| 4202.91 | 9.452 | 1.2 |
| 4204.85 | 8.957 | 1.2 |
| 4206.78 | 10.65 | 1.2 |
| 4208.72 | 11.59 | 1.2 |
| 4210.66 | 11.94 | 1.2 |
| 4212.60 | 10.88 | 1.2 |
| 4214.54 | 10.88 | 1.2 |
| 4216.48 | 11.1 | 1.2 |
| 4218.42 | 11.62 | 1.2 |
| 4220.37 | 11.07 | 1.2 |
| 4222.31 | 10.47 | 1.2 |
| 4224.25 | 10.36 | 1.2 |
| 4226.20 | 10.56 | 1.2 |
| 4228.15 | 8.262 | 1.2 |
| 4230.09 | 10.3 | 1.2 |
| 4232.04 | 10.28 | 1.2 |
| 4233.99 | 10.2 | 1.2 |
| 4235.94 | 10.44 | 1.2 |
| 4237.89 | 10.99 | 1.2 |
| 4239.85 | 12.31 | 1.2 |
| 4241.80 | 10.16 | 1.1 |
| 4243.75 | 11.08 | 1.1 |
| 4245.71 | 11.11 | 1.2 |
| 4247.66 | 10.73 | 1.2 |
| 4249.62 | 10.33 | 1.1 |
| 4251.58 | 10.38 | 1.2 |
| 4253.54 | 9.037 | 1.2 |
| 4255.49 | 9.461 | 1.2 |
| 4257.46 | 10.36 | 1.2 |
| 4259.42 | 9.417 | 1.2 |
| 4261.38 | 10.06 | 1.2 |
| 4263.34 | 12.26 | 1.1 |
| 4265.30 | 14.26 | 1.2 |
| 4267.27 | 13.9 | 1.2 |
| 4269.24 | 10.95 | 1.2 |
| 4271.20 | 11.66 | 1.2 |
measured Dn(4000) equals 1.27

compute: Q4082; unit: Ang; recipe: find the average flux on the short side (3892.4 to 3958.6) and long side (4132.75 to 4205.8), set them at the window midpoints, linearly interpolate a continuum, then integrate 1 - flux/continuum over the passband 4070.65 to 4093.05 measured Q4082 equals -3.56 Ang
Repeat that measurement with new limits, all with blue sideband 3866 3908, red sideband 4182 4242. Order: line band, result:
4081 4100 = -0.8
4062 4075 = -1.9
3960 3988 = 6.2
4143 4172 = -2.2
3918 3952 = 6.5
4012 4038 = -3.1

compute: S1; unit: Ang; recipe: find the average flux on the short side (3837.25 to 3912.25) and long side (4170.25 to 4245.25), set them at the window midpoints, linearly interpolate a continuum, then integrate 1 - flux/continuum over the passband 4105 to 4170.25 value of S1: -1.9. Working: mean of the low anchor 10.2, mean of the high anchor 10.5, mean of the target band 10.8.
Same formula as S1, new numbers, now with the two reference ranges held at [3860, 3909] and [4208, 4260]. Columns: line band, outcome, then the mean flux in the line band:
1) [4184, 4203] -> 0.37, 10.3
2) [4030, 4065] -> -3.26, 11.5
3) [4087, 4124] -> -0.67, 10.7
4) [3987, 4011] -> -0.34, 10.6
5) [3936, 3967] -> 5.50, 8.6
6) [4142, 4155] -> -1.81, 12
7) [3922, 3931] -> 1.20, 9.04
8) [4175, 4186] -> 0.42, 10.1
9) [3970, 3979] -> 2.50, 7.56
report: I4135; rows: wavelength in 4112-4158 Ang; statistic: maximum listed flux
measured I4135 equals 13.37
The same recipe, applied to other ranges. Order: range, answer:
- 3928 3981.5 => 10.98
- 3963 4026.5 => 14.08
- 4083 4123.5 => 14.21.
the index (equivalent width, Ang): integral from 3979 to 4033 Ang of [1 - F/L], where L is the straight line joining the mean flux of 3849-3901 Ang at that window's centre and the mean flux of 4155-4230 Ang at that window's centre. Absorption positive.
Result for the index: -3.40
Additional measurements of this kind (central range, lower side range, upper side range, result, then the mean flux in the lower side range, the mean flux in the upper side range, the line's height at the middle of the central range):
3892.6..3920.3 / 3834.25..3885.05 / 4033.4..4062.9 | -2.9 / 9.74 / 11.4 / 10.2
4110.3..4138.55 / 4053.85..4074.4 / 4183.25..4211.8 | 1.0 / 11.4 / 10.4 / 11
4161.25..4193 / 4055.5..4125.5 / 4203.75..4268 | 1.3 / 11.1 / 10.8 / 10.9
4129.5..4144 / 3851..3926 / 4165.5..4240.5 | -0.1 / 10.3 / 10.5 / 10.4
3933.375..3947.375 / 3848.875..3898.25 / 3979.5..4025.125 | 3.6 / 9.95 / 10.7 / 10.3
